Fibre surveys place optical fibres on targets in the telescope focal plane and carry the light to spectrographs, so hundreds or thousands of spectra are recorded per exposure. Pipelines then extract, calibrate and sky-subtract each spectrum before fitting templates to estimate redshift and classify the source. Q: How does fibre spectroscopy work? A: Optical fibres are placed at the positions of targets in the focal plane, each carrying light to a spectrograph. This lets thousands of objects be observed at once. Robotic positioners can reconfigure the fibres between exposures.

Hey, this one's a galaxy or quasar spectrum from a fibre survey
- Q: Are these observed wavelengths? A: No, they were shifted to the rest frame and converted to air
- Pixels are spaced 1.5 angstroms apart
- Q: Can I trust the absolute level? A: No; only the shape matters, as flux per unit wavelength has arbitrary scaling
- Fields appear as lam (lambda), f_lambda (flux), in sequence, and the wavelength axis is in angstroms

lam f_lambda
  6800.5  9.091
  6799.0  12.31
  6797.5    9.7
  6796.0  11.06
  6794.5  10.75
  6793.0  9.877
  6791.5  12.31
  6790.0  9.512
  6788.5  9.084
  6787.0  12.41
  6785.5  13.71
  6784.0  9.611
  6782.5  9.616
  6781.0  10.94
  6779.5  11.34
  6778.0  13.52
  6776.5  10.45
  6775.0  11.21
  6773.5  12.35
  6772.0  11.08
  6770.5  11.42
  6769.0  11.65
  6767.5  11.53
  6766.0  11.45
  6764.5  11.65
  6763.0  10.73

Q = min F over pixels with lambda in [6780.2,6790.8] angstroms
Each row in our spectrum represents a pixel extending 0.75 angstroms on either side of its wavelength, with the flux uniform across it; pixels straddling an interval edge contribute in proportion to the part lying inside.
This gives 9.084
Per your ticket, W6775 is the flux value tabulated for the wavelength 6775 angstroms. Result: 11.21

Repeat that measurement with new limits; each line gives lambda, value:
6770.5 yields 11.42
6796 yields 11.06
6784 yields 9.611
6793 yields 9.877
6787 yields 12.41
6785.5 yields 13.71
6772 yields 11.08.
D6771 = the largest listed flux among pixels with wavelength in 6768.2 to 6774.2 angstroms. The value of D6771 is 12.35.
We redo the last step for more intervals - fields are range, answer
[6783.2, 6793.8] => 13.71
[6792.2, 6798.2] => 11.06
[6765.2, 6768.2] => 11.53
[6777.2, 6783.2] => 13.52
